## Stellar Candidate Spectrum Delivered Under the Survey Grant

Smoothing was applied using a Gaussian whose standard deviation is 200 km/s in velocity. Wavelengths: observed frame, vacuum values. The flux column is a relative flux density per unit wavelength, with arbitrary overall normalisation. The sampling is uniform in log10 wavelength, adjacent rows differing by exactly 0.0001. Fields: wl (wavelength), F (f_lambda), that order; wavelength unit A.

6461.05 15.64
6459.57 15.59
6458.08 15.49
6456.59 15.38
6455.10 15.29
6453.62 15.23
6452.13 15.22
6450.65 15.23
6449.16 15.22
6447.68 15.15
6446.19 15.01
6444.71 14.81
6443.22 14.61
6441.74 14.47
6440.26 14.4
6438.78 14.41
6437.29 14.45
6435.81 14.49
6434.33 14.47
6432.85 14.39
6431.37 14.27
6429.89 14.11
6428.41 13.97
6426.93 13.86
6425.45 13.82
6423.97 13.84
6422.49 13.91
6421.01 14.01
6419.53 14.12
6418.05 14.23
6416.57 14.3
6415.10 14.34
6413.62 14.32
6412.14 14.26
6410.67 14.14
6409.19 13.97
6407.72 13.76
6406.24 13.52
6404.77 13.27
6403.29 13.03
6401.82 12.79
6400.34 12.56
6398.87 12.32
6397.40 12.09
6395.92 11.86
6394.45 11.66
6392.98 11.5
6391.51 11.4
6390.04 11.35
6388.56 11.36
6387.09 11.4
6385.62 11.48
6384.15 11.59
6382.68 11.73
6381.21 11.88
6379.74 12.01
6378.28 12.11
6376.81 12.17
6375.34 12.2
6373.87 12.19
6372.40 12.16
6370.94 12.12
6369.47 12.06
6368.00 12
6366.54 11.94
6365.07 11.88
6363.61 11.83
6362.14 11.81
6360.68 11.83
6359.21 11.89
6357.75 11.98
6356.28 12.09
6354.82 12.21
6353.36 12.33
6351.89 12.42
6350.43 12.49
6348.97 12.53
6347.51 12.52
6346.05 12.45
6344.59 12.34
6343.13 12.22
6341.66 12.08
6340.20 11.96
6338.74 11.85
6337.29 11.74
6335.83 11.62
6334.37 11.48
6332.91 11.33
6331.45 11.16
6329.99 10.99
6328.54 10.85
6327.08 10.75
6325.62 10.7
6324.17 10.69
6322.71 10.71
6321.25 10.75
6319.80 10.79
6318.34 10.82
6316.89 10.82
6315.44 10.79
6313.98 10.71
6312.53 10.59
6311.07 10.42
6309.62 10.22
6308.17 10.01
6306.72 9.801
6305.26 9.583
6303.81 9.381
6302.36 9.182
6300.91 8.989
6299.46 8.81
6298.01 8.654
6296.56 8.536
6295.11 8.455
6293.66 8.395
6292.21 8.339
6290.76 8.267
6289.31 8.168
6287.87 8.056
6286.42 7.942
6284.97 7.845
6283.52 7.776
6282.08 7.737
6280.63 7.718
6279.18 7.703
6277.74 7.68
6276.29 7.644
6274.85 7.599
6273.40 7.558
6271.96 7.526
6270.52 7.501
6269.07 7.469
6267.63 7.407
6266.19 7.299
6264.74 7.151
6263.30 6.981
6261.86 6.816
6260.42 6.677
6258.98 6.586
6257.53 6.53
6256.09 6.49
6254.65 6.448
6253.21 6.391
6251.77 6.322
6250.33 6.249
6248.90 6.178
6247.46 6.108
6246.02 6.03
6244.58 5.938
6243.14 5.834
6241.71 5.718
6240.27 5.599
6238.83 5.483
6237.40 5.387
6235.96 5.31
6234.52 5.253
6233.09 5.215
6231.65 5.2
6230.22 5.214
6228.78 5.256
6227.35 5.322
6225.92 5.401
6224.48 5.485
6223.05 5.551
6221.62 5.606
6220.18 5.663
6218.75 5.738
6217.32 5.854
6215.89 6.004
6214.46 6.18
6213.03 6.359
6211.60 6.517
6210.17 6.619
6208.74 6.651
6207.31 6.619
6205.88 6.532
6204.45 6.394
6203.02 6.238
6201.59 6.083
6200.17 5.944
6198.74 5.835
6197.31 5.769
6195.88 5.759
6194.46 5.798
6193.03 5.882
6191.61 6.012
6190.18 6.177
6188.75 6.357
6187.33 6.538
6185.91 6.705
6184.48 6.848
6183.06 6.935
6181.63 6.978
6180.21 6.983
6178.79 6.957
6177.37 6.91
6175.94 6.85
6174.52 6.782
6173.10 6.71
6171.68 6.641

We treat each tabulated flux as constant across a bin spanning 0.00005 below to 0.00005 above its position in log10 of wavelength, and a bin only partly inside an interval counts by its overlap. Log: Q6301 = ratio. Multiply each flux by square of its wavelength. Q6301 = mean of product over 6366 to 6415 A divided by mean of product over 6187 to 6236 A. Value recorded 2.23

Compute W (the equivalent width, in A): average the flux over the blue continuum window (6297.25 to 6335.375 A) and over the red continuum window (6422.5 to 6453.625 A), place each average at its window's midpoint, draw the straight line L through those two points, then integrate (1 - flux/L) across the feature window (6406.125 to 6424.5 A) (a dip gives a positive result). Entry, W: -0.5 A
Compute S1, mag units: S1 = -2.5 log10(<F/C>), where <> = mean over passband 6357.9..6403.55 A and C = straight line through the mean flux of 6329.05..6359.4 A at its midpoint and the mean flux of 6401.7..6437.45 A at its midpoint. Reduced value 0.089 mag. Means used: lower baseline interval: 12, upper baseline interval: 14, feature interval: 11.9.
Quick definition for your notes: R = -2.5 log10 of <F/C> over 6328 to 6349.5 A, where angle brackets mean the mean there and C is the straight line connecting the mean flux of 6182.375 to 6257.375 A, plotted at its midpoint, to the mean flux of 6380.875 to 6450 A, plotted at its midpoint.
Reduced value -0.12 mag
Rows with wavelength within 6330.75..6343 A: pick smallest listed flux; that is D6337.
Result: 11.16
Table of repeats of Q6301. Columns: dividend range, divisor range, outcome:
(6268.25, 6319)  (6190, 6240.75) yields 1.54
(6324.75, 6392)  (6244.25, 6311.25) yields 1.57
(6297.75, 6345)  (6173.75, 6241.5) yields 1.83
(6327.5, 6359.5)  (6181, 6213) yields 1.98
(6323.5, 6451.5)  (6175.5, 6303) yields 2.00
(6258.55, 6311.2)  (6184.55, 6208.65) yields 1.35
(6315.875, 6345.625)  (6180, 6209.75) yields 1.86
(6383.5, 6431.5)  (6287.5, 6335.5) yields 1.36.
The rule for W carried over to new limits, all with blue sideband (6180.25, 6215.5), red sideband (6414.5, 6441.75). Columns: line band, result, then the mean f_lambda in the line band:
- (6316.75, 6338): -0.5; 11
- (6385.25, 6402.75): 1.6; 11.8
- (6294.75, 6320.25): 0.7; 9.82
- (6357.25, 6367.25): 0.1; 11.9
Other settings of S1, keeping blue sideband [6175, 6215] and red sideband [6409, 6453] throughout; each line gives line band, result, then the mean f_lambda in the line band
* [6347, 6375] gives -0.01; 12.1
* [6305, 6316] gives 0.00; 10.3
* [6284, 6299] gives 0.17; 8.26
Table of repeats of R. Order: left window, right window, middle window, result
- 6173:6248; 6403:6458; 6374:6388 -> 0.06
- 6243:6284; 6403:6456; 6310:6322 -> -0.15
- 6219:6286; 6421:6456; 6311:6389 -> -0.10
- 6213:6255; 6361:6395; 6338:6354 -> -0.17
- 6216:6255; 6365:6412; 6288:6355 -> -0.13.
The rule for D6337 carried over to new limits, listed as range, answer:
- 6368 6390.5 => 11.35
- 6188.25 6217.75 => 5.759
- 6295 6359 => 8.455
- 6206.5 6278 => 5.2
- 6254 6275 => 6.448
